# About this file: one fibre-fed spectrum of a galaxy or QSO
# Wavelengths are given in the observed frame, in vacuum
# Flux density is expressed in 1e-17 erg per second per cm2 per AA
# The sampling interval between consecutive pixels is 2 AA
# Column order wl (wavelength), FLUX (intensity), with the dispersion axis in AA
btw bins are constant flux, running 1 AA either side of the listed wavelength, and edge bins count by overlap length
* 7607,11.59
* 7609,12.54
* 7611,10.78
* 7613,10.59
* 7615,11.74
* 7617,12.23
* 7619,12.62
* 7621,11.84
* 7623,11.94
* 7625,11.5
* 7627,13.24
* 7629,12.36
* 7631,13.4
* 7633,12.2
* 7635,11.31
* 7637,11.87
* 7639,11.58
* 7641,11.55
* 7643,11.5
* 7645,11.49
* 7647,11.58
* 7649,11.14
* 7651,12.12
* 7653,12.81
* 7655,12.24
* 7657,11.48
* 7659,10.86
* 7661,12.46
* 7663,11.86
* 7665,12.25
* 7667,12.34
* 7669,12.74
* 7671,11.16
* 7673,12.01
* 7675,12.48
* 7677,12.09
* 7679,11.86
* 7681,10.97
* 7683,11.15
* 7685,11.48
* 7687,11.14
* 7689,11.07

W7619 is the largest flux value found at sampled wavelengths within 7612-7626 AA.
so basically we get 12.62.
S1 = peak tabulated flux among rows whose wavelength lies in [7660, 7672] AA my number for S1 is 12.74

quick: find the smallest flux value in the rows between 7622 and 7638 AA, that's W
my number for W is 11.31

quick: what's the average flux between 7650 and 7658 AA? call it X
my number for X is 12.2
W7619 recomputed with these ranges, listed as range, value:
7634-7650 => 11.87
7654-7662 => 12.46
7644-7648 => 11.58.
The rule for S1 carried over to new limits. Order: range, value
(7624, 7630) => 13.24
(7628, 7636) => 13.4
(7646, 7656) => 12.81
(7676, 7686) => 12.09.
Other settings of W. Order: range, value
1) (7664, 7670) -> 12.25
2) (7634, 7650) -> 11.14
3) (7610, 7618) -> 10.59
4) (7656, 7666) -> 10.86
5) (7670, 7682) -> 10.97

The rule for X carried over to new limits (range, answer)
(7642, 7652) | 11.6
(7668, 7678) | 12.1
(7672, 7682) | 11.9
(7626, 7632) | 13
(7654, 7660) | 11.5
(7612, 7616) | 11.2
